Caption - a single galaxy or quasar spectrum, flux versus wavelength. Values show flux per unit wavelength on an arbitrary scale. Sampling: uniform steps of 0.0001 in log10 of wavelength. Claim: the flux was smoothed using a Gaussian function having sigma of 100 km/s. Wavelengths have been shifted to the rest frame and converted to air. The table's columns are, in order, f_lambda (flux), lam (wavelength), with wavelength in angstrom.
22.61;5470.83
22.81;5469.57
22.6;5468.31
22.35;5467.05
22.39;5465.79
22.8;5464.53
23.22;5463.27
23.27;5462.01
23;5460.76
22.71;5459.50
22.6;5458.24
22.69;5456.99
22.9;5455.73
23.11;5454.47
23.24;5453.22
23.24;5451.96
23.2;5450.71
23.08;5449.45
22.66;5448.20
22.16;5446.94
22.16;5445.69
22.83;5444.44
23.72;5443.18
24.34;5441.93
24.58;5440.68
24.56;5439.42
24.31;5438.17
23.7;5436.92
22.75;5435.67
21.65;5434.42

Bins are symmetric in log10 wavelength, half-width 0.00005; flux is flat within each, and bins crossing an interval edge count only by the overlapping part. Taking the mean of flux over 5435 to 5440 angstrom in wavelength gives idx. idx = 23.8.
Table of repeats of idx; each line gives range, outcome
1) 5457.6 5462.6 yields 22.9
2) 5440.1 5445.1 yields 23.9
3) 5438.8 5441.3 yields 24.5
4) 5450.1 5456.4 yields 23.1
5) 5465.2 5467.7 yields 22.4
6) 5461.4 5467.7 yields 22.8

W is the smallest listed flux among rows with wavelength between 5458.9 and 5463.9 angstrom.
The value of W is 22.71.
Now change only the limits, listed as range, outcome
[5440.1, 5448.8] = 22.16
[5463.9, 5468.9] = 22.35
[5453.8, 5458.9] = 22.6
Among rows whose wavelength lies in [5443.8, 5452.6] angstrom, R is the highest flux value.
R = 23.24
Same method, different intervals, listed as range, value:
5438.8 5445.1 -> 24.58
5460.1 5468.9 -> 23.27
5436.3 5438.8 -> 24.31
